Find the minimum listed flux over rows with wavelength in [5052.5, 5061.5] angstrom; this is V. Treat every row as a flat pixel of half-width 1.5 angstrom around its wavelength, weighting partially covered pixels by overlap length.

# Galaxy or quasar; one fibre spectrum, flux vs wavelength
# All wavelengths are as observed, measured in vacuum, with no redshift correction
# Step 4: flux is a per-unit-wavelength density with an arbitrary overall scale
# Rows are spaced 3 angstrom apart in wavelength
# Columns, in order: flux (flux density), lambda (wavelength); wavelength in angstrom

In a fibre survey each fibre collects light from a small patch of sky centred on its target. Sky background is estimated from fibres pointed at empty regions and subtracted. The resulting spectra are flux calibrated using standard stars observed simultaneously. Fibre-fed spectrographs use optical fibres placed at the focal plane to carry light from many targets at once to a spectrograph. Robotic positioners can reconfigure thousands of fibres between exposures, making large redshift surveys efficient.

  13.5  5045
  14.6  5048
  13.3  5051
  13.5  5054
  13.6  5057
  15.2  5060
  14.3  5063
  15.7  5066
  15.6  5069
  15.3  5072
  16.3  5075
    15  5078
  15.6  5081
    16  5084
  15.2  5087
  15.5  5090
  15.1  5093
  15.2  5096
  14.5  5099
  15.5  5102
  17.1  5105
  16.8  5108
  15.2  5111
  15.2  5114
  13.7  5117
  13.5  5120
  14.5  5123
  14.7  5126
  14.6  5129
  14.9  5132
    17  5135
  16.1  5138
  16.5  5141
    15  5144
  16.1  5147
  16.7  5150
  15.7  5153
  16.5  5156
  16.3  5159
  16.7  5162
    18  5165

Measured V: 13.5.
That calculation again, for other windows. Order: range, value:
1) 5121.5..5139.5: 14.5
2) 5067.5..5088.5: 15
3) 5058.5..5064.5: 14.3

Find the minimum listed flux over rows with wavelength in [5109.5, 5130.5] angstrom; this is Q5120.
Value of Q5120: 13.5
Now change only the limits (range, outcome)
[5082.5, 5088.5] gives 15.2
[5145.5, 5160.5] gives 15.7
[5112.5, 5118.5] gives 13.7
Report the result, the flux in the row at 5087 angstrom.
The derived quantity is 15.2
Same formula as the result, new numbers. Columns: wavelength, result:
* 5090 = 15.5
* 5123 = 14.5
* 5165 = 18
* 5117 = 13.7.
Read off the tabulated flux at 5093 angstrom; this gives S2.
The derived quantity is 15.1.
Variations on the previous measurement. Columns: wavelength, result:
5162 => 16.7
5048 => 14.6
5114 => 15.2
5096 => 15.2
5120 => 13.5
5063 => 14.3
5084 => 16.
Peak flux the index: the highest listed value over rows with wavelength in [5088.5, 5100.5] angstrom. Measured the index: 15.5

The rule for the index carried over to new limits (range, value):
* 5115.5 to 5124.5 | 14.5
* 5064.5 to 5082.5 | 16.3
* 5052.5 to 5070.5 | 15.7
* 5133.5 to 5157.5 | 17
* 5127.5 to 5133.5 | 14.9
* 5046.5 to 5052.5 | 14.6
